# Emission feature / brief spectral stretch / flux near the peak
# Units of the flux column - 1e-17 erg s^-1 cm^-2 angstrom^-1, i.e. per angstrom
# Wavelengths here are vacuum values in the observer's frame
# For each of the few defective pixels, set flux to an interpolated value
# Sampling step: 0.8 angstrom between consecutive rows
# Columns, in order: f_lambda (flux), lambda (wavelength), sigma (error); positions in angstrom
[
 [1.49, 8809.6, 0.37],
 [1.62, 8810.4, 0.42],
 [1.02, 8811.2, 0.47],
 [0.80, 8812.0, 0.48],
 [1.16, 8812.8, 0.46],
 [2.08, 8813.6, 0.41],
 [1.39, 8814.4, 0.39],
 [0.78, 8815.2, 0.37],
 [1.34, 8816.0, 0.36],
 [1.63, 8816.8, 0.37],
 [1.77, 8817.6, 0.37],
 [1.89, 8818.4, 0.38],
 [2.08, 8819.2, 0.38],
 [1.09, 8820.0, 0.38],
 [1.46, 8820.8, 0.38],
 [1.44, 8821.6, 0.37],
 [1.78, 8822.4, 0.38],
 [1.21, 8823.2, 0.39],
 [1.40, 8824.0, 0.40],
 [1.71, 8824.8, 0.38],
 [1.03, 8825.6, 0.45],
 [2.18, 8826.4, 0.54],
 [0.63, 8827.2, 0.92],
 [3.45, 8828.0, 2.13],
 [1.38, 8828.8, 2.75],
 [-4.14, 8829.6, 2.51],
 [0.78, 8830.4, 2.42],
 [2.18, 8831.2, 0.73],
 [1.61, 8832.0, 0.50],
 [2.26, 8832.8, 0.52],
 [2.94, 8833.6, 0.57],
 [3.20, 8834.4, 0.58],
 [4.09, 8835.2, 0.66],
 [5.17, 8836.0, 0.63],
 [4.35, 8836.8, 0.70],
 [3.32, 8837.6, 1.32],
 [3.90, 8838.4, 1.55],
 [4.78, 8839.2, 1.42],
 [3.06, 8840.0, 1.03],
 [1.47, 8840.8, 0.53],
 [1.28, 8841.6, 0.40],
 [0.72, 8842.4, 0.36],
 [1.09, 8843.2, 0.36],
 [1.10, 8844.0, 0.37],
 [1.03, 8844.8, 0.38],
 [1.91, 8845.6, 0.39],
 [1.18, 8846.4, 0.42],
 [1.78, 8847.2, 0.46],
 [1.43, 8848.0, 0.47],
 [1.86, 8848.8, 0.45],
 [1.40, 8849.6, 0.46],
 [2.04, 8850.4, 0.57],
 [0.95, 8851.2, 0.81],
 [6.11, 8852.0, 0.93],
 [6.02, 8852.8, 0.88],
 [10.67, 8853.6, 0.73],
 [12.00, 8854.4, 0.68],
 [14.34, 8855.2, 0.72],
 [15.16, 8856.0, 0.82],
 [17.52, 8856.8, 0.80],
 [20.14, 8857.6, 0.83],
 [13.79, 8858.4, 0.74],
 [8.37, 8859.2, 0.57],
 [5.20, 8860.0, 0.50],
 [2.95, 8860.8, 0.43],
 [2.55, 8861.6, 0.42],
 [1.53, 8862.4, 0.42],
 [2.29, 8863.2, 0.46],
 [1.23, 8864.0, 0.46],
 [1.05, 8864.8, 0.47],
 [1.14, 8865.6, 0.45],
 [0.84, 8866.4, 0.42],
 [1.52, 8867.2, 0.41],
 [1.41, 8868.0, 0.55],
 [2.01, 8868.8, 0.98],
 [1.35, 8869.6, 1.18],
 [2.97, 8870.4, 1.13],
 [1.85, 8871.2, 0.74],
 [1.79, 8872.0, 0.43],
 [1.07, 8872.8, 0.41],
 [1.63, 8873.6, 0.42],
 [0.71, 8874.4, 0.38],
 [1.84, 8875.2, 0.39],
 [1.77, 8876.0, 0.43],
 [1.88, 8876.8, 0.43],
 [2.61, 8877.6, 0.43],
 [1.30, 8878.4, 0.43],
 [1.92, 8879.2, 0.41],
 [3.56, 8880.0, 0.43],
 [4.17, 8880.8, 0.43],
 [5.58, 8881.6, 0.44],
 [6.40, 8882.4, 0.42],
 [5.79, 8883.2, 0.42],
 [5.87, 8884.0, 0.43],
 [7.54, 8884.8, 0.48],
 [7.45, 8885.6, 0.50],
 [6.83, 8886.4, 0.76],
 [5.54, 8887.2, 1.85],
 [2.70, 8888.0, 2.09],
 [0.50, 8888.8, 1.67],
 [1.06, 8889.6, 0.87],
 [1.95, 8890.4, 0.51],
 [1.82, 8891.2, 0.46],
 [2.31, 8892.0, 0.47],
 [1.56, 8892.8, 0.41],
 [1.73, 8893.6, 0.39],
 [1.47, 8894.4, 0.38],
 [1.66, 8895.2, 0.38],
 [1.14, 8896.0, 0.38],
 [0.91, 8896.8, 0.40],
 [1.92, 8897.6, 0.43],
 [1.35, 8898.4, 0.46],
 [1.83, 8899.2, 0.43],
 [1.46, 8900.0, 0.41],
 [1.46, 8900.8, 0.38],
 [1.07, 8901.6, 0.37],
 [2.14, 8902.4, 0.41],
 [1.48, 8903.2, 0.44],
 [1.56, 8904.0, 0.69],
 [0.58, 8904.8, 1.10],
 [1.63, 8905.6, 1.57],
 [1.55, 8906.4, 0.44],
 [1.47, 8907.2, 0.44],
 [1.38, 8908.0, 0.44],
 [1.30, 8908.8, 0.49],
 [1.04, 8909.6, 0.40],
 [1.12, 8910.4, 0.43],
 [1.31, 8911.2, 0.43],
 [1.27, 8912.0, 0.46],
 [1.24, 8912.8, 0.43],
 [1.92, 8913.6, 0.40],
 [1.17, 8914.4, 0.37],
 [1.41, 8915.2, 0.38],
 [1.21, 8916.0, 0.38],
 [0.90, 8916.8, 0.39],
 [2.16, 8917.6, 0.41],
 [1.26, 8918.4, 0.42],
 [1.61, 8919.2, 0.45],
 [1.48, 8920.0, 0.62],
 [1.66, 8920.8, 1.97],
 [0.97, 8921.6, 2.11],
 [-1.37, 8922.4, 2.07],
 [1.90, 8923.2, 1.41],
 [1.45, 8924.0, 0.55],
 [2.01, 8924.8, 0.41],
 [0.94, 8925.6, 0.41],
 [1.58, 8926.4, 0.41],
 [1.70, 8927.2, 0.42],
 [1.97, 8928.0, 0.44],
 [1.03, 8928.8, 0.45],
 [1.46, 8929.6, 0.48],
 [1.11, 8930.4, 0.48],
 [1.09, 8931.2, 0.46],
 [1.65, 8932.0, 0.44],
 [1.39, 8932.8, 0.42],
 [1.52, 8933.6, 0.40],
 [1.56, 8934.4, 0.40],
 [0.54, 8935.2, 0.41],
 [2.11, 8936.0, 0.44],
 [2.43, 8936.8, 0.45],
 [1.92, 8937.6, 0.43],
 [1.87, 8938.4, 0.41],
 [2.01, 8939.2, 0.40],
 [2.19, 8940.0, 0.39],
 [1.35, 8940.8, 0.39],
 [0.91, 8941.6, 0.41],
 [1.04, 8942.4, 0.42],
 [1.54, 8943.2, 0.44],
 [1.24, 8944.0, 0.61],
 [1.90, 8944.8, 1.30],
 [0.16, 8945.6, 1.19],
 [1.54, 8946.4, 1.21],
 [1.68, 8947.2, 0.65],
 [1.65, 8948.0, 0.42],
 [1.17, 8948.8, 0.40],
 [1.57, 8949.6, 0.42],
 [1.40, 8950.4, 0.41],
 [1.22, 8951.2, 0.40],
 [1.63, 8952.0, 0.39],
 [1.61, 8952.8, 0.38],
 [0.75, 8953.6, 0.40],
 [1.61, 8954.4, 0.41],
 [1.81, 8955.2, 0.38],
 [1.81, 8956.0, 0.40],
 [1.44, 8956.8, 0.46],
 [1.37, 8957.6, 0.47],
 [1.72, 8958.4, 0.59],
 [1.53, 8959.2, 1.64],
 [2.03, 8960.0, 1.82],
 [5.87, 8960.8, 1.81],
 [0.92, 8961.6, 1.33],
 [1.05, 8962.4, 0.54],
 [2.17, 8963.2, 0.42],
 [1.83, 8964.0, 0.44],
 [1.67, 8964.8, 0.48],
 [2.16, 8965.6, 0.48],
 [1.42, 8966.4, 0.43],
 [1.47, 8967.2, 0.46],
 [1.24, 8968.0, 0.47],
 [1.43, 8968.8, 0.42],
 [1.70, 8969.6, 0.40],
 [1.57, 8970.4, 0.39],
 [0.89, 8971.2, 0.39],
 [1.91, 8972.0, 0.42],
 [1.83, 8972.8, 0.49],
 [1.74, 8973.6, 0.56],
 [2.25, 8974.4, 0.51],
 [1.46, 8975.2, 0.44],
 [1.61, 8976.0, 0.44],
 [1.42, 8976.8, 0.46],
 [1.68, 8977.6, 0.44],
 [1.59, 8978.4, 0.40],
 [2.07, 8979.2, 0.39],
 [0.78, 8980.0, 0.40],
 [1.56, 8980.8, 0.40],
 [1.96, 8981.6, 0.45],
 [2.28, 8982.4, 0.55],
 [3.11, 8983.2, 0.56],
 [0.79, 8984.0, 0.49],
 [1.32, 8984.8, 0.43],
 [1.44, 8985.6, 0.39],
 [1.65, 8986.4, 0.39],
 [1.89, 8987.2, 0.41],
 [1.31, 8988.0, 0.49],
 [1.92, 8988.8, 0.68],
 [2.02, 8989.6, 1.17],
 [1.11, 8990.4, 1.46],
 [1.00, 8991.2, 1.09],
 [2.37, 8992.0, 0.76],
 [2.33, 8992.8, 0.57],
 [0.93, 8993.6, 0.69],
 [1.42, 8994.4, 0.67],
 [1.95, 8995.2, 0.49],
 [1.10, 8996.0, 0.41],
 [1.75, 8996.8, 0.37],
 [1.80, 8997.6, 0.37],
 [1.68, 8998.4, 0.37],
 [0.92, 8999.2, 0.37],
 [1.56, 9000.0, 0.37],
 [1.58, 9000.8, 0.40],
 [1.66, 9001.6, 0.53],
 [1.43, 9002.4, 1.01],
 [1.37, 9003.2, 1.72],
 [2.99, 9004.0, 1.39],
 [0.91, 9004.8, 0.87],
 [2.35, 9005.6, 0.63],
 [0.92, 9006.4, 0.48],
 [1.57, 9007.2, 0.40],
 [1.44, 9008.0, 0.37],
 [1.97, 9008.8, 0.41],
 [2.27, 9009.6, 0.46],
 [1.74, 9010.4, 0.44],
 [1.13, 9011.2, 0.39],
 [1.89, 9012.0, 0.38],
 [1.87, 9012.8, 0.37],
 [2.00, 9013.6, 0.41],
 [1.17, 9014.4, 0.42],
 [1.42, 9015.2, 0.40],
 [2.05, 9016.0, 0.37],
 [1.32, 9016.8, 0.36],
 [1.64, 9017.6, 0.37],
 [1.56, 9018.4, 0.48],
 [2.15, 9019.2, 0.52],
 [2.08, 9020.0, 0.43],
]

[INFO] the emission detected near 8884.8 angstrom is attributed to [N II] 6583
